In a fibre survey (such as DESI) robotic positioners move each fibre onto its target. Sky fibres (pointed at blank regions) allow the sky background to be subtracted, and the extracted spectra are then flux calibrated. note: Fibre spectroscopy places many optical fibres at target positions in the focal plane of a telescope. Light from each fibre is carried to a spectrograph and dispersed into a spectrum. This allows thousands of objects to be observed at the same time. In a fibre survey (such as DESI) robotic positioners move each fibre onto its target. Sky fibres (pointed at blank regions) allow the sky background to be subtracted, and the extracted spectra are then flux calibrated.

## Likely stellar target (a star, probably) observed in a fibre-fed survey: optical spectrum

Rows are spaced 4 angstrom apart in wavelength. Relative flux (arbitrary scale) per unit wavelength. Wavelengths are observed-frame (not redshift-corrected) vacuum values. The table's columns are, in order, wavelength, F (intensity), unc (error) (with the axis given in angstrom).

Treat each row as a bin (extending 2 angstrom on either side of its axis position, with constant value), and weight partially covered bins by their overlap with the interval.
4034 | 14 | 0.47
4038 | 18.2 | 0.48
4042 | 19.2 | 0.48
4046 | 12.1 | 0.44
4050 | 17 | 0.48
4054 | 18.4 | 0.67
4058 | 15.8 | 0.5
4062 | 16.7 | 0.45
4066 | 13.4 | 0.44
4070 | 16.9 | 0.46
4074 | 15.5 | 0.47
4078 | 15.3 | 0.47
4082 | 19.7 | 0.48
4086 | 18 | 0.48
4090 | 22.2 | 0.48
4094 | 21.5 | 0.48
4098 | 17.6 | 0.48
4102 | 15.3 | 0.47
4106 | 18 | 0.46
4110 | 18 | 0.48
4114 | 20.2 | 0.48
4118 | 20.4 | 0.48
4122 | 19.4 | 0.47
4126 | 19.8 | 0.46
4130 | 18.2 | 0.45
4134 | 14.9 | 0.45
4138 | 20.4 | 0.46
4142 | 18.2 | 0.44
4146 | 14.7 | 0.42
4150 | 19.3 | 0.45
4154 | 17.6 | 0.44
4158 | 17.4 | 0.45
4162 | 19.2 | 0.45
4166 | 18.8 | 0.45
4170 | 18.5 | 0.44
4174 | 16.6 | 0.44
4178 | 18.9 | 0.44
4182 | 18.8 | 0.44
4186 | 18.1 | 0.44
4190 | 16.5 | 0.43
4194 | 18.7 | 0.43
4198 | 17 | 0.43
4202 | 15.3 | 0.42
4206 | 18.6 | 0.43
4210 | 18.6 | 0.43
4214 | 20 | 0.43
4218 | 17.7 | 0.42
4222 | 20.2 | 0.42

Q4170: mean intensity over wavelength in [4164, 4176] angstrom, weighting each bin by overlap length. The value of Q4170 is 18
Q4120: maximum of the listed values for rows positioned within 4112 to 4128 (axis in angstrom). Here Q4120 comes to 20.4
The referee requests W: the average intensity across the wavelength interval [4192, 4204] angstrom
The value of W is 17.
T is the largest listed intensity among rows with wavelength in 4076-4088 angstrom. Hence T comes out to 19.7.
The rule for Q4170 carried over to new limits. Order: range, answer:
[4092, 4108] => 18.1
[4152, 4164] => 18.1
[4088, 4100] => 20.4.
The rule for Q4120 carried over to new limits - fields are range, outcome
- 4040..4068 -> 19.2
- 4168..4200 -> 18.9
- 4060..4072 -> 16.9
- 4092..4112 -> 21.5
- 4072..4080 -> 15.5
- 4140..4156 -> 19.3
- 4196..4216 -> 20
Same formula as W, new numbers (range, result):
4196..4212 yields 17.4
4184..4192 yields 17.3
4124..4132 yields 19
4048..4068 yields 16.3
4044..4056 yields 15.8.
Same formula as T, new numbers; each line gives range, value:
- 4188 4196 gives 18.7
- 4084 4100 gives 22.2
